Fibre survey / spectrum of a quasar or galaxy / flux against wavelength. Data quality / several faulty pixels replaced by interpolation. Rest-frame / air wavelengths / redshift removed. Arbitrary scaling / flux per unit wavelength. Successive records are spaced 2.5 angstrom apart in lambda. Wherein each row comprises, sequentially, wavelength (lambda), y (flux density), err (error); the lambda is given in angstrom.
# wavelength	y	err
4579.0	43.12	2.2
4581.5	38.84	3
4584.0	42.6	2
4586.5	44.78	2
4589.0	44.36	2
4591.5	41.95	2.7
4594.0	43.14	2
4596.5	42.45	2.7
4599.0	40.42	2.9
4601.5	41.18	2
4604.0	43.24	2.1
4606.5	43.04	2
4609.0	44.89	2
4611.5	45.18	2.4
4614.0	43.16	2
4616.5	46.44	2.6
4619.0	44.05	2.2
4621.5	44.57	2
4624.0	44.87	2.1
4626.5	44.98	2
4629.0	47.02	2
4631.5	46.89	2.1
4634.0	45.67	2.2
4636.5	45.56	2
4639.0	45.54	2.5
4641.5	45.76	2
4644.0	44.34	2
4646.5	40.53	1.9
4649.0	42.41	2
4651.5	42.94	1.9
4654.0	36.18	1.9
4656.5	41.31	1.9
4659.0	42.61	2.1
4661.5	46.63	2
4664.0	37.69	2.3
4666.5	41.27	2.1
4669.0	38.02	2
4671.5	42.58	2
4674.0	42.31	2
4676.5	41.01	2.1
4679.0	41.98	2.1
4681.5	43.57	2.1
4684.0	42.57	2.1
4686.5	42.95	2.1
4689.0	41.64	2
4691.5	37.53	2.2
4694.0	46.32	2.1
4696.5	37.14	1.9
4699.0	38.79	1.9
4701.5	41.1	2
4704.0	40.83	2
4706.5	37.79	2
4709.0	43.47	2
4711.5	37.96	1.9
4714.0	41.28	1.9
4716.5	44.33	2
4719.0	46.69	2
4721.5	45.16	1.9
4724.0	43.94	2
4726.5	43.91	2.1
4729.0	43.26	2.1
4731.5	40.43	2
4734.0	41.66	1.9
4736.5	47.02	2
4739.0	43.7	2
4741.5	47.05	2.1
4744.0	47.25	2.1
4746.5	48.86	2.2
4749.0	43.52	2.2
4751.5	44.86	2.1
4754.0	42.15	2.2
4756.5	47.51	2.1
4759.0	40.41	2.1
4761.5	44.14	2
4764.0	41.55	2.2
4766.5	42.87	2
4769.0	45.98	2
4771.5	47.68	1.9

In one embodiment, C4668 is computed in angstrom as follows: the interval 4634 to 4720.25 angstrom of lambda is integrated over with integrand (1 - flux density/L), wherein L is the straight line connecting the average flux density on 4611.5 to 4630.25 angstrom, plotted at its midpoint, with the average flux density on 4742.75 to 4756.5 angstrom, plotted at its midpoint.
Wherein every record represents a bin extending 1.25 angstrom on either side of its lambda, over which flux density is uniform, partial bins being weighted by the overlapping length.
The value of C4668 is 6.4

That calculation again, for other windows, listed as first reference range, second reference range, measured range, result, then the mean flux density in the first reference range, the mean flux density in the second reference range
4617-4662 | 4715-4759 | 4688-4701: 1.2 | 44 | 44.6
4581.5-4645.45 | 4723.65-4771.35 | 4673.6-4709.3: 2.5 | 44.1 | 44.3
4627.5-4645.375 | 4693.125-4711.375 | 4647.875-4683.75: 1.6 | 45.8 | 40.5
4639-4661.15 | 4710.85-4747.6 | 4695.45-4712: 1.5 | 42.4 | 44.2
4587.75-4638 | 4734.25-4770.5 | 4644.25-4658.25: 1.0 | 44.2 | 44.7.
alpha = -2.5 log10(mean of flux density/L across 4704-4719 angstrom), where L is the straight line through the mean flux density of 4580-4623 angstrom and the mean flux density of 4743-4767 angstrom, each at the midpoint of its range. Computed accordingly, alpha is 0.07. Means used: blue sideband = 43.2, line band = 41.4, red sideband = 44.3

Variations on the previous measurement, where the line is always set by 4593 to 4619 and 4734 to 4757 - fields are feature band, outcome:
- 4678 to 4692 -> 0.07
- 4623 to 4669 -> 0.02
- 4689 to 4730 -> 0.08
